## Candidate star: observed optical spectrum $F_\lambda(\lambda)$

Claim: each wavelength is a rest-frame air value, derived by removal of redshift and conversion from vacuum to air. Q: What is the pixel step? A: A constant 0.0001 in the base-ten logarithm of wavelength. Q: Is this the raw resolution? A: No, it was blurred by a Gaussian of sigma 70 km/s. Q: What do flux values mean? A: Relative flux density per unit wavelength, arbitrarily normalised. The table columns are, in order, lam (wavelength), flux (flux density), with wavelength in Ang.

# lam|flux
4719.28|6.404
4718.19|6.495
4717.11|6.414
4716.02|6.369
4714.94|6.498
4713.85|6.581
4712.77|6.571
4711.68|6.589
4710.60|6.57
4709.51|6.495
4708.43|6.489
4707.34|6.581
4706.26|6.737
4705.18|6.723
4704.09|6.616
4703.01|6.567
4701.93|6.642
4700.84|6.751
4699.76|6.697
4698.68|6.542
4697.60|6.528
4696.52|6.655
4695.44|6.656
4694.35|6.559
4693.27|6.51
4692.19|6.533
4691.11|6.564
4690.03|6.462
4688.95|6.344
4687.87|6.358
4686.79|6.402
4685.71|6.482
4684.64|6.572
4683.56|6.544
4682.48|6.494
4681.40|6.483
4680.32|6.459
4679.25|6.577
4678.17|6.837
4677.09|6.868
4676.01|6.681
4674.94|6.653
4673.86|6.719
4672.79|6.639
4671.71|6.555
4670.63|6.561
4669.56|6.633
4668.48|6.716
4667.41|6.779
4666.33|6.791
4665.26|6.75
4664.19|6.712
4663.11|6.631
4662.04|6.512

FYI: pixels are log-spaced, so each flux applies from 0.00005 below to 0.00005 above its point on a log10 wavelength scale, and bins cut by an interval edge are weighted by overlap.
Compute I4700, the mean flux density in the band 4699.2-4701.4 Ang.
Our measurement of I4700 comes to 6.71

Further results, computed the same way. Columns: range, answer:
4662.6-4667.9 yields 6.73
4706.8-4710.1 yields 6.51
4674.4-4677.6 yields 6.74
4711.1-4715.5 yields 6.57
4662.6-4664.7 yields 6.65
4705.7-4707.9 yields 6.66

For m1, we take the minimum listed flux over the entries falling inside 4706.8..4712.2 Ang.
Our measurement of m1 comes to 6.489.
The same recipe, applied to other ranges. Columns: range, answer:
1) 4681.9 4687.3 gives 6.402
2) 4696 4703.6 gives 6.528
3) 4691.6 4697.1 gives 6.51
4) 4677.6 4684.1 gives 6.459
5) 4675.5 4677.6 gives 6.681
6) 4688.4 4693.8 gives 6.344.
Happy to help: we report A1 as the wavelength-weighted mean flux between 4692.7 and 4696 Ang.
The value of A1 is 6.56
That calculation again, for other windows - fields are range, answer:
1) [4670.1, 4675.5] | 6.63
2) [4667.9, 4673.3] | 6.62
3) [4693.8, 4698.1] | 6.59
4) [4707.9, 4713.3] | 6.54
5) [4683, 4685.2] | 6.57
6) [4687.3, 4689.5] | 6.35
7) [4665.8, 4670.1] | 6.73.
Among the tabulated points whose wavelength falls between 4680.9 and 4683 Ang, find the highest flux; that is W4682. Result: 6.494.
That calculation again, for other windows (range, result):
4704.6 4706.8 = 6.737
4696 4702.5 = 6.751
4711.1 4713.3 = 6.589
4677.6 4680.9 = 6.837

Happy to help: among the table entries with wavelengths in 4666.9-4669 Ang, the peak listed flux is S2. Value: 6.779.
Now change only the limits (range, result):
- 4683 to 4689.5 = 6.572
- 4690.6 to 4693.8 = 6.564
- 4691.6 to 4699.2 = 6.656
